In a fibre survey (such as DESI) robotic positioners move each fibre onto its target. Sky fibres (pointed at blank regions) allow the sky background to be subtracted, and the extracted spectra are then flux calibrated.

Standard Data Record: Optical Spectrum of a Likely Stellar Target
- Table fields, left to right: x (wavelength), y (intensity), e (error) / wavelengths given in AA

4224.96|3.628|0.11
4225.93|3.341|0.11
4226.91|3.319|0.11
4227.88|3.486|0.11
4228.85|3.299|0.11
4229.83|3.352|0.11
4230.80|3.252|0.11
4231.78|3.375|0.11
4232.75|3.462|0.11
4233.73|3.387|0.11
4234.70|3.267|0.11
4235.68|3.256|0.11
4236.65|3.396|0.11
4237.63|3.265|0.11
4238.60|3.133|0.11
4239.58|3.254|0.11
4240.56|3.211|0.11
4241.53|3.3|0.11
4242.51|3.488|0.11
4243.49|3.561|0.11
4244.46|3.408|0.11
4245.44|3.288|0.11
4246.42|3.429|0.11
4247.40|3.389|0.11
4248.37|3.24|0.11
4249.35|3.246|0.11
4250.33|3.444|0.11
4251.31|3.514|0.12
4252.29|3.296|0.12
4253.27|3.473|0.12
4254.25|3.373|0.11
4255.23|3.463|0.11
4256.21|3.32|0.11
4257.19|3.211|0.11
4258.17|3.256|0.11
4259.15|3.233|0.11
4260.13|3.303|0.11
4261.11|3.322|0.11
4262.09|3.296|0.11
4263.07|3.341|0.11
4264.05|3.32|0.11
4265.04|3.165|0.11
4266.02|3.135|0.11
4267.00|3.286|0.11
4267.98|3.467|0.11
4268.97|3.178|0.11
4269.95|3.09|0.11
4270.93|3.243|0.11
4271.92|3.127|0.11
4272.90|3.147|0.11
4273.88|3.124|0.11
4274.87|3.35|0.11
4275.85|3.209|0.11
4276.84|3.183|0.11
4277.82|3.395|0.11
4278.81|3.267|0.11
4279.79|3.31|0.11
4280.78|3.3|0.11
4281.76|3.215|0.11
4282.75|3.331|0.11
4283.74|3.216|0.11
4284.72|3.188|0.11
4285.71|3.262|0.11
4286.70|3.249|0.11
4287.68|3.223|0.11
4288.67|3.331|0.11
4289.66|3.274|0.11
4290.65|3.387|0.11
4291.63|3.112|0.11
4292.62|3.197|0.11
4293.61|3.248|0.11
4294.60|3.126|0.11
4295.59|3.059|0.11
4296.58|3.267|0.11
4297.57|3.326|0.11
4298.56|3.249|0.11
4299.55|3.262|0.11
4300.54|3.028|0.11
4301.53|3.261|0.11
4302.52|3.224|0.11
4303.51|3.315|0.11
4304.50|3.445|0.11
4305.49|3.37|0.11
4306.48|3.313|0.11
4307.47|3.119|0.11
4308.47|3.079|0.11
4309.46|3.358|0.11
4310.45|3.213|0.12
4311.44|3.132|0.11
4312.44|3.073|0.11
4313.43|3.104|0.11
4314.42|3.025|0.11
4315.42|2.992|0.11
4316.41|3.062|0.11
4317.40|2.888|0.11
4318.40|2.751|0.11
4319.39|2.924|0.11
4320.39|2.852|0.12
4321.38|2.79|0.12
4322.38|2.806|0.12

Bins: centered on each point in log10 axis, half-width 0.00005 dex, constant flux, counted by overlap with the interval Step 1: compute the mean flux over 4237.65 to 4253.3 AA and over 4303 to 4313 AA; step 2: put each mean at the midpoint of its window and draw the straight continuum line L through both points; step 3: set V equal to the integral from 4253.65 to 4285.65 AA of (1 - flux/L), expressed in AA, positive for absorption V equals 0.4 AA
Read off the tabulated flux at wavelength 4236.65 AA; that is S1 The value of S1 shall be 3.396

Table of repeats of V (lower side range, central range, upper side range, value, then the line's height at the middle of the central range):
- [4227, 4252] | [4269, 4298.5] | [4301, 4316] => 0.19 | 3.25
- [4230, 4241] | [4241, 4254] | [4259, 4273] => -0.44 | 3.28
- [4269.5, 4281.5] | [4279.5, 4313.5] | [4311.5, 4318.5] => -1.36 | 3.11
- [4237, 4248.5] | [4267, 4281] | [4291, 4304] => 0.09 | 3.26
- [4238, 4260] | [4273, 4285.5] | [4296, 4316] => 0.06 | 3.27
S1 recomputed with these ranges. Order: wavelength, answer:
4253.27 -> 3.473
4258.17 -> 3.256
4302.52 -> 3.224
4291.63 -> 3.112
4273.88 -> 3.124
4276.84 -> 3.183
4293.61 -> 3.248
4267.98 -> 3.467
